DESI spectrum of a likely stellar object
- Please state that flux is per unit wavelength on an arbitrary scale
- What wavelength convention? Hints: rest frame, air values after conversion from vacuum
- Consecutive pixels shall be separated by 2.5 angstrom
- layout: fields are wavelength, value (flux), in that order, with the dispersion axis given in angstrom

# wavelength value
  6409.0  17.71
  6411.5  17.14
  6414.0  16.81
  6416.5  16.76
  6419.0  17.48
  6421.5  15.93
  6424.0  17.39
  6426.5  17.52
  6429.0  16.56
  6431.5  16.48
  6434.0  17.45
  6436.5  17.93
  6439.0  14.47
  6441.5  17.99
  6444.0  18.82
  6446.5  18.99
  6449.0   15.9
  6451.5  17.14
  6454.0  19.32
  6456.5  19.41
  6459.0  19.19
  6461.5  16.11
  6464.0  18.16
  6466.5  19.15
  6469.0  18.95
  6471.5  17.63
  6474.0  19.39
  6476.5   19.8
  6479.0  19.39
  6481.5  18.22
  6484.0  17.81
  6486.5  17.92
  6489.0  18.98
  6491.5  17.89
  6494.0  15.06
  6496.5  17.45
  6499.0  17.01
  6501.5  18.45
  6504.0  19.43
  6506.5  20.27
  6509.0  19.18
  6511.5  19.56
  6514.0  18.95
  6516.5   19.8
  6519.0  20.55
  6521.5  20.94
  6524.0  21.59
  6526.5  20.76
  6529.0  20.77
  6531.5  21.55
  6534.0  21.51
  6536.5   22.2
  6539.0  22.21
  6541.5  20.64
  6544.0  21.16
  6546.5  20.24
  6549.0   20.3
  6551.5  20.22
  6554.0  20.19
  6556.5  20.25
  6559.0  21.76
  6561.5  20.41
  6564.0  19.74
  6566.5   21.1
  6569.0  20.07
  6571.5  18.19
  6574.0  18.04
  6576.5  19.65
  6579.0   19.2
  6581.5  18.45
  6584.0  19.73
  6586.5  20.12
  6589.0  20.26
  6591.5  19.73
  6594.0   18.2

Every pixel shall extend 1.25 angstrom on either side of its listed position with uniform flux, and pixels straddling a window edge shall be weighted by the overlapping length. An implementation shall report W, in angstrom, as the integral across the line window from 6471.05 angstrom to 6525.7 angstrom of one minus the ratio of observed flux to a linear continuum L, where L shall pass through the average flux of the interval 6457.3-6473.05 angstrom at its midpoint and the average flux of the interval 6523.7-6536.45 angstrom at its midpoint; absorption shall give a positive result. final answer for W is 2.49 angstrom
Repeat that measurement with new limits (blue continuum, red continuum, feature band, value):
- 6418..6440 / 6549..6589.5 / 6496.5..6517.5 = -0.5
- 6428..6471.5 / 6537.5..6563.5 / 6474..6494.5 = 0.5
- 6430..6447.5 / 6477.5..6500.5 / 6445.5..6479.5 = -1.7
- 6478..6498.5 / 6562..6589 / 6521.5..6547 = -3.5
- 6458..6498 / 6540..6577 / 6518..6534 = -1.4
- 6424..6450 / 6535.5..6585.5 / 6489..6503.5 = 0.9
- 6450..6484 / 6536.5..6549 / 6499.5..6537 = 0.0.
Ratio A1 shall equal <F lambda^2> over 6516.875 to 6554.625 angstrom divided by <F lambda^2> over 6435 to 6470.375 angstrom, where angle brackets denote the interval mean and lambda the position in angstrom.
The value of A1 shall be 1.20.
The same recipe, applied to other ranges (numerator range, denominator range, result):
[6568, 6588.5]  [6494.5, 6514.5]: 1.05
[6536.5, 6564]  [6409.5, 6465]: 1.23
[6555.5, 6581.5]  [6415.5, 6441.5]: 1.22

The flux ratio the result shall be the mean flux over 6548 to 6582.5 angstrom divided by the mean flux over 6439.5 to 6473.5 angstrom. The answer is 1.1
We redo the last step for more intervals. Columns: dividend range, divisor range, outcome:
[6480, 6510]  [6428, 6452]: 1.06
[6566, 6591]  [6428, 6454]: 1.12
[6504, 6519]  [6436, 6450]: 1.13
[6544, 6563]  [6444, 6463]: 1.14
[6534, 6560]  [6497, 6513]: 1.11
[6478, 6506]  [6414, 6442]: 1.07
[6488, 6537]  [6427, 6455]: 1.13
